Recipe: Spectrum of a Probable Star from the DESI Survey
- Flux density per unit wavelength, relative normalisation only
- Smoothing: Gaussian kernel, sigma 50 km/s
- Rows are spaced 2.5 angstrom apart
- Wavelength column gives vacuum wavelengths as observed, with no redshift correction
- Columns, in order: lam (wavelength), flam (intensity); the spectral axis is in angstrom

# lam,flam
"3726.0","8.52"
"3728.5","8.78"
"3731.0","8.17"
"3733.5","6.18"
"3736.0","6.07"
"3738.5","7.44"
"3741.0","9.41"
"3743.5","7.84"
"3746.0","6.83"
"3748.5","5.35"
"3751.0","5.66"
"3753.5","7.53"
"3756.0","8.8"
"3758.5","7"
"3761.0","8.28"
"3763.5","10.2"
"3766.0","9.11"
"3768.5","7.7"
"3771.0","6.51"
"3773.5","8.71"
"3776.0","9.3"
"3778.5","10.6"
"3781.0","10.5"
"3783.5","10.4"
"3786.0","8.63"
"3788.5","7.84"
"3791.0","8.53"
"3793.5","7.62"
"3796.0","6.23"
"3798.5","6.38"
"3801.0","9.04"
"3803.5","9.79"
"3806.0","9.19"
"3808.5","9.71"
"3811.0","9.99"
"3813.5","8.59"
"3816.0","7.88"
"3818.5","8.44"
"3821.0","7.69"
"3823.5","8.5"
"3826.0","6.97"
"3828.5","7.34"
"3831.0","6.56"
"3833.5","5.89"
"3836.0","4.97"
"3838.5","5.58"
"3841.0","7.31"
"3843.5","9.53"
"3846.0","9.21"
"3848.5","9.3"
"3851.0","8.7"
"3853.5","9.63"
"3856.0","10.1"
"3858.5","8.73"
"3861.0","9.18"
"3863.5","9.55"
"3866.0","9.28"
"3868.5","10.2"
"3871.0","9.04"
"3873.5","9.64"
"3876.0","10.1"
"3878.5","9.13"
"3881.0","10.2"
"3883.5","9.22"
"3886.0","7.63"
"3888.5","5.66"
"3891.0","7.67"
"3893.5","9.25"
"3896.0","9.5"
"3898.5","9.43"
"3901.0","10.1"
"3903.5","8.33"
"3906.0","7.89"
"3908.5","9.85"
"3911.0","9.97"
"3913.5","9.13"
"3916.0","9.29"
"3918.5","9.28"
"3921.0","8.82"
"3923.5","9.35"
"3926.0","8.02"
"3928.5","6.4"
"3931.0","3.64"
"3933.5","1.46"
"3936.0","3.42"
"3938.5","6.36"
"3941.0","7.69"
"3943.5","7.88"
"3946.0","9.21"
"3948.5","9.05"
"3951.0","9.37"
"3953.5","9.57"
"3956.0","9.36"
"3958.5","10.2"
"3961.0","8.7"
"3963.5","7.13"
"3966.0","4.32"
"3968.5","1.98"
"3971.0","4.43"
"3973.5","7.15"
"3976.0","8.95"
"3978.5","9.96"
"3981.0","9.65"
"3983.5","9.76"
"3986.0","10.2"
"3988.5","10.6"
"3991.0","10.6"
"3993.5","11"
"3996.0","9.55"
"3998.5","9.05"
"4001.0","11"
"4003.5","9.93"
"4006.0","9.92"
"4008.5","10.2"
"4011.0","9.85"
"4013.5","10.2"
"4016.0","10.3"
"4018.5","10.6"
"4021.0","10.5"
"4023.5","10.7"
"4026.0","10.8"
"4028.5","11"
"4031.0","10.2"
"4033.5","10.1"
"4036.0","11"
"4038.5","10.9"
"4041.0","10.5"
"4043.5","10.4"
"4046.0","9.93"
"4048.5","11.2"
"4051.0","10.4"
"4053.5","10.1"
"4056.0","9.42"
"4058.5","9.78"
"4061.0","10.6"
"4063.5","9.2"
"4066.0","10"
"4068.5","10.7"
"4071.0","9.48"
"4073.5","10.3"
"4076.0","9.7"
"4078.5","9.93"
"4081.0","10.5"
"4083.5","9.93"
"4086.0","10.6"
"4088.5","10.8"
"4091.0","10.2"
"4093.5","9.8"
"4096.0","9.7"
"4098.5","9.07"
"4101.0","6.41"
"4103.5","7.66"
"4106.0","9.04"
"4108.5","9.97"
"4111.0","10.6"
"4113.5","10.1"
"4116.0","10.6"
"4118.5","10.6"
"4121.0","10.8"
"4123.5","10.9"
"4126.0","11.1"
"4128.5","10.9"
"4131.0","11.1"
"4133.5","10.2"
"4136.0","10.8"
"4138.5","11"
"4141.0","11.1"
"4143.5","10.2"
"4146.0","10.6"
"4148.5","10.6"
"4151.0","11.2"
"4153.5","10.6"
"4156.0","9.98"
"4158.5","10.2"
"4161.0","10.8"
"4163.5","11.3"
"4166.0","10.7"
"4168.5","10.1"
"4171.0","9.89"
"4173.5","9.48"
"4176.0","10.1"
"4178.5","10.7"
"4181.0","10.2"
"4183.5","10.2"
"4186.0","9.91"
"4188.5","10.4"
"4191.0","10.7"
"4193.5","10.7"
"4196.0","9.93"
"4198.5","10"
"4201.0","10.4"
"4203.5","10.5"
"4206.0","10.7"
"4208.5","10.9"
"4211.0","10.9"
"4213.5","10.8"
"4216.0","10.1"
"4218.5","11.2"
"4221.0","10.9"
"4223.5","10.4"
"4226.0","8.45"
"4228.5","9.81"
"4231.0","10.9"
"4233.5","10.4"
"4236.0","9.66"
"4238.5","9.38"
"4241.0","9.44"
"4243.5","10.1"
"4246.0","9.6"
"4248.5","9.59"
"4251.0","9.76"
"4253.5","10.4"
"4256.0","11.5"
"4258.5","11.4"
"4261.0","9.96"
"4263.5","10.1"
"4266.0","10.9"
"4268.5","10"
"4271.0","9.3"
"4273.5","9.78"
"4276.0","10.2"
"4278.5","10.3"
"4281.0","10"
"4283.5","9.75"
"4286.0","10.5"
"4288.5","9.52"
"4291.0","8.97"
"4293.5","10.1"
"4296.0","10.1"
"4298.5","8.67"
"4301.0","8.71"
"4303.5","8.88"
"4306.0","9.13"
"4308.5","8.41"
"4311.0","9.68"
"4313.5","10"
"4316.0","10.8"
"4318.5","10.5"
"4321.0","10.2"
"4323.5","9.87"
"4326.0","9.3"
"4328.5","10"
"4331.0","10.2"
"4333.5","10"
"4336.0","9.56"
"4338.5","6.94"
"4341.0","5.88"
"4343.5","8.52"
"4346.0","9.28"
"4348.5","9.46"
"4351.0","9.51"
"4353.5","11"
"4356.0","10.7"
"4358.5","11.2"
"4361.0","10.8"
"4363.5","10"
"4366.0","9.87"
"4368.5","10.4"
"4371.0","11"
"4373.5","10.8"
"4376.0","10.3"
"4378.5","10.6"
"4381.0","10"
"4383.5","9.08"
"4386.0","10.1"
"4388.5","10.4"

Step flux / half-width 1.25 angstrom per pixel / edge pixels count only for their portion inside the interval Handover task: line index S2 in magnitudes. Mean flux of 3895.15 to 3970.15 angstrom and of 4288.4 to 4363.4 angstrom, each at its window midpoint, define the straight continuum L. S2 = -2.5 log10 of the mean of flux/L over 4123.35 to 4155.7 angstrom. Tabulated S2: -0.23 mag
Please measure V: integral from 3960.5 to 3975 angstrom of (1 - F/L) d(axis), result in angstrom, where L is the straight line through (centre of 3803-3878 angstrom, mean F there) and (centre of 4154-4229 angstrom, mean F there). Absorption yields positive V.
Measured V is 5.8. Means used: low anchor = 8.55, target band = 5.52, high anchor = 10.4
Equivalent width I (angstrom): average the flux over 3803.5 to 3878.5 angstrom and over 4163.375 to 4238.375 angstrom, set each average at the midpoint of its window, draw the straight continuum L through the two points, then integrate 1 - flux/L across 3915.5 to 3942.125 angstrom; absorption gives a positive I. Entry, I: 6.9 angstrom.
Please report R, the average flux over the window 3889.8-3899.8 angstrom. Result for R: 8.97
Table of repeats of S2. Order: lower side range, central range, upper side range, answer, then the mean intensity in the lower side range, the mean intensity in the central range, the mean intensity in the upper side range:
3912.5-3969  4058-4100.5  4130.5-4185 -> -0.065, 7.44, 9.96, 10.5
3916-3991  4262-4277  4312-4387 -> -0.068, 7.73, 10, 9.86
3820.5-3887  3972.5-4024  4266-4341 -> -0.131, 8.5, 9.99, 9.59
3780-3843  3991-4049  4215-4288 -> -0.154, 7.99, 10.4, 10.1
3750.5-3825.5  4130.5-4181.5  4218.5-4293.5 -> -0.085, 8.49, 10.5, 10.1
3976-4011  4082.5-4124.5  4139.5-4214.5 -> 0.054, 10.1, 9.8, 10.5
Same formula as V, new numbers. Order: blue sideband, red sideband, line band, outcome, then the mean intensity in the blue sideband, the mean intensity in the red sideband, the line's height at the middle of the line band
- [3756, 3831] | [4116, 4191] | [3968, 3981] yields 3.4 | 8.48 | 10.5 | 9.52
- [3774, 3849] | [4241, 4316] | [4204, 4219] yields -1.7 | 8.24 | 9.85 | 9.62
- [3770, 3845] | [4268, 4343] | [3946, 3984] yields 2.6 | 8.15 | 9.49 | 8.57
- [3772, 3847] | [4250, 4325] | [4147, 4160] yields -1.5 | 8.22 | 9.91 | 9.44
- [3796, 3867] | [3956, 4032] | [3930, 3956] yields 6.0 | 8.28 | 9.28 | 8.97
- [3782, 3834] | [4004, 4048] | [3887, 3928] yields 1.9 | 8.2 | 10.4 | 9.21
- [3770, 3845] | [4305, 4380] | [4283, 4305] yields 0.4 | 8.15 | 9.8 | 9.65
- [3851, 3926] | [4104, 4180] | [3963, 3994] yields 4.9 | 9.12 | 10.5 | 9.6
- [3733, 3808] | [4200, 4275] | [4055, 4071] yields -0.8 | 8.12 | 10.2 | 9.45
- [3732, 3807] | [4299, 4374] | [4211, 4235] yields -2.6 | 8.09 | 9.67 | 9.35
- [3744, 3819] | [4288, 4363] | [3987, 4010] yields -3.6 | 8.34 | 9.53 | 8.82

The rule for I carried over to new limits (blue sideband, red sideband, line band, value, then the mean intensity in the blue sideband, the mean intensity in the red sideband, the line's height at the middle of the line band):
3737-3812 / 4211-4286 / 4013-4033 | -2.7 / 8.32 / 10.2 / 9.29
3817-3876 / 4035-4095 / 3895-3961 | 6.3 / 8.36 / 10.2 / 9.05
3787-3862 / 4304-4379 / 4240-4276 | -2.4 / 8.15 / 9.78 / 9.52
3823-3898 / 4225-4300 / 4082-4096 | -1.4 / 8.46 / 9.95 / 9.31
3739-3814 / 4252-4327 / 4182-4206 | -1.8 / 8.36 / 9.9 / 9.61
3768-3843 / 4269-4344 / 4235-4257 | -1.5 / 8.1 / 9.47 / 9.31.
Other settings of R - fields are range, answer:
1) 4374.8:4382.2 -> 10.3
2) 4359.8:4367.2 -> 10.2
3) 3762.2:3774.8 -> 8.45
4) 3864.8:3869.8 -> 9.74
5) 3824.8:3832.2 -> 6.96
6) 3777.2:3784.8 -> 10.5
